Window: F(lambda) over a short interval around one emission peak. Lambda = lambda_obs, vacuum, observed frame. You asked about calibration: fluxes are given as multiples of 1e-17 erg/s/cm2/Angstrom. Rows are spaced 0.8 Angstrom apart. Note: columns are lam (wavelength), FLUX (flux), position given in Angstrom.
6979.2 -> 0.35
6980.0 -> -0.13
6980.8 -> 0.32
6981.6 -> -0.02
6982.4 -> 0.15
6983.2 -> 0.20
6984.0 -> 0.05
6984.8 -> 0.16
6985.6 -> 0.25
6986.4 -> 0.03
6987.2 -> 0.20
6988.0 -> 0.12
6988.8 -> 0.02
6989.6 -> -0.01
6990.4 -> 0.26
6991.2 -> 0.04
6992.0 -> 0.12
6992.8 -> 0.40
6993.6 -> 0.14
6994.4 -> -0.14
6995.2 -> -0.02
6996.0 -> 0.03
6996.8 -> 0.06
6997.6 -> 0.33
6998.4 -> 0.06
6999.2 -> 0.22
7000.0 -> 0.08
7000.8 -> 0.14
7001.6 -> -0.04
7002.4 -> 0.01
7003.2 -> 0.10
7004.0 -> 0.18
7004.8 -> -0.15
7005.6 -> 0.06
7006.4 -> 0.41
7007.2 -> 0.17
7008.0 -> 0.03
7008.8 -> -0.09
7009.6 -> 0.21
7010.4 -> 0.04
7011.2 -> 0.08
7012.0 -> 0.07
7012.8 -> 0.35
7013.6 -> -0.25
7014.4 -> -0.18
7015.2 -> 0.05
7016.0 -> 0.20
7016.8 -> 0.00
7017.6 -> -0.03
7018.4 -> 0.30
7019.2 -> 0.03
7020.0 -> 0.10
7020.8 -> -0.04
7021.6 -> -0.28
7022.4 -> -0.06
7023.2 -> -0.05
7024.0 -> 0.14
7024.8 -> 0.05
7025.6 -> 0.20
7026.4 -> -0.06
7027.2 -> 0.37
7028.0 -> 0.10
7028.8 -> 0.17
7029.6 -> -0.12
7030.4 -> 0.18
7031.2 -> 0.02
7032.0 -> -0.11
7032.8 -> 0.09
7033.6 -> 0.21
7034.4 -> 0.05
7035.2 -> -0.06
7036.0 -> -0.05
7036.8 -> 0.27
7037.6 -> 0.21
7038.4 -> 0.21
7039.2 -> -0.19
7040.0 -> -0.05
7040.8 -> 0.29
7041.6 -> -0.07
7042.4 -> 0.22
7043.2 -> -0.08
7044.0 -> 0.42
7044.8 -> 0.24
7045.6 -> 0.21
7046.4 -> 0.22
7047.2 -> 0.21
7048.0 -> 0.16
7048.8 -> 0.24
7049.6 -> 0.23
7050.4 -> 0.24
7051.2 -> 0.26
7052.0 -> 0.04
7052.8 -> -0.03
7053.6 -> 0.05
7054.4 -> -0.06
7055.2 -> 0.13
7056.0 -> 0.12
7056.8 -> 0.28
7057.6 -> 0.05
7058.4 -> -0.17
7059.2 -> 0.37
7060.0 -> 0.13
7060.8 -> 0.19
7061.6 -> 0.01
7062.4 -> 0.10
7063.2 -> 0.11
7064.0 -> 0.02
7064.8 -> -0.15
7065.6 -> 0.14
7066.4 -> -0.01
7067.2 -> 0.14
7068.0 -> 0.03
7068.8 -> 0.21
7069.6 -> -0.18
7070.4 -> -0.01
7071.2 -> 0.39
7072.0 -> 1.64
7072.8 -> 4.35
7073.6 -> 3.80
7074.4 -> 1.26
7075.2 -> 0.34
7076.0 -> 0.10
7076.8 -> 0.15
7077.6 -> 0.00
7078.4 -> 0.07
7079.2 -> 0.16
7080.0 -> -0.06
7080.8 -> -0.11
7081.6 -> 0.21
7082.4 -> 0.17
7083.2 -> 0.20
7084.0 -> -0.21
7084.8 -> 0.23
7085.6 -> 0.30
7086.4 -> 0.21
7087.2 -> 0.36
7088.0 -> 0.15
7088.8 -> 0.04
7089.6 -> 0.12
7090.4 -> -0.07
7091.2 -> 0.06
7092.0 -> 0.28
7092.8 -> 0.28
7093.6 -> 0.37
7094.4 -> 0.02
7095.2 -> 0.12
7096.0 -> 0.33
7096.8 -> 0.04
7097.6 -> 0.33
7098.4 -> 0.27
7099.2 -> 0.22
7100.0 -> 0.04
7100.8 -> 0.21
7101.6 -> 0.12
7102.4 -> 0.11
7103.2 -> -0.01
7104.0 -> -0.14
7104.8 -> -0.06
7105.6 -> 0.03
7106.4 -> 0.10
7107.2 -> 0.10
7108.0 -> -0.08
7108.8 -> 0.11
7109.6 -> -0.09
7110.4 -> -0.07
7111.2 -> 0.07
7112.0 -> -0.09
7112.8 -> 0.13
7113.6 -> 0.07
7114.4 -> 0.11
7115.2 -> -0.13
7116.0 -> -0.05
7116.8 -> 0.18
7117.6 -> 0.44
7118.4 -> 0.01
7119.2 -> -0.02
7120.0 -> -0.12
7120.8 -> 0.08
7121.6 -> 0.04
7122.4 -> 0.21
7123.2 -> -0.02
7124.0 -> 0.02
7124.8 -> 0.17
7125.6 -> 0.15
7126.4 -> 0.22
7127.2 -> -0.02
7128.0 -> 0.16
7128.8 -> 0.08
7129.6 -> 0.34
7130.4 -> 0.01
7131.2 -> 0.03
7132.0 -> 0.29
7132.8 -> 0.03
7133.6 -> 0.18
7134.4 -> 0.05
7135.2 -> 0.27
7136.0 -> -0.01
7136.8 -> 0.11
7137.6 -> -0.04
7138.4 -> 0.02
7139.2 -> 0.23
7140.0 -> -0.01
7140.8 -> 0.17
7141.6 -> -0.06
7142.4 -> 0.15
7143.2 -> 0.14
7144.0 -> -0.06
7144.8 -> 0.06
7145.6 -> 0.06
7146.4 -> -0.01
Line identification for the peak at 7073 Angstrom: H-alpha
